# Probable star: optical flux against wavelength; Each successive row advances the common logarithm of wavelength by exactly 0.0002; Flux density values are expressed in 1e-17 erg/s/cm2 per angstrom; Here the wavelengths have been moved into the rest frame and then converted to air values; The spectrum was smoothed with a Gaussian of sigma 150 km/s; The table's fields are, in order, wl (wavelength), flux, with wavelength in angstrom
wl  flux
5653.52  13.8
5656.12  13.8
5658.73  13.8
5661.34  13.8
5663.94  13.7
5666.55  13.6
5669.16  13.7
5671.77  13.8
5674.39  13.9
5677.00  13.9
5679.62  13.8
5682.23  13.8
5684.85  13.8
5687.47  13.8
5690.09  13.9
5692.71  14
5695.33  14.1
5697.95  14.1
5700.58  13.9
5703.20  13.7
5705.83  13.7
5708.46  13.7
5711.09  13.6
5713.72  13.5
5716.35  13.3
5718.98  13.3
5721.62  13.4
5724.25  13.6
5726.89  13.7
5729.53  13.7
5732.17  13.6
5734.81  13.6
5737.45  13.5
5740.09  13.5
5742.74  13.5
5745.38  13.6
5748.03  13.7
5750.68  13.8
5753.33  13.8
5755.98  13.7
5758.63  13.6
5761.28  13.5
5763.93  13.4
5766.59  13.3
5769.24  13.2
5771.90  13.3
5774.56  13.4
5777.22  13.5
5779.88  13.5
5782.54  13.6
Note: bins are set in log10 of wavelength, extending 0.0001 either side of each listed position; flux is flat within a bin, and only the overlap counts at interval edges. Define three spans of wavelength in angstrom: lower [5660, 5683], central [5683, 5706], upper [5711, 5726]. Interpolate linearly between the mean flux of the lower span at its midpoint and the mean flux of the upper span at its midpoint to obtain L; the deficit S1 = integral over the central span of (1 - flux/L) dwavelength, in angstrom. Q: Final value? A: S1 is -0.5 angstrom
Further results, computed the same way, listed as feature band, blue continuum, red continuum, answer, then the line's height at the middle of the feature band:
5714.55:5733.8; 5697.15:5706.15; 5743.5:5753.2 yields 0.4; 13.8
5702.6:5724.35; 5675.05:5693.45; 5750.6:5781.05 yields 0.3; 13.7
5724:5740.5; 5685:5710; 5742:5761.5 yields 0.2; 13.7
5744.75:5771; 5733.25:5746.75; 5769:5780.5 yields -0.2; 13.5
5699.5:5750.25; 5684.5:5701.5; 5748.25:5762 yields 0.8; 13.8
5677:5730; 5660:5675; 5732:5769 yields -0.2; 13.7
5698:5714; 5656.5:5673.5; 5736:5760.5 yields -0.1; 13.7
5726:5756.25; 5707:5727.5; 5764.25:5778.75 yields -0.5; 13.4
